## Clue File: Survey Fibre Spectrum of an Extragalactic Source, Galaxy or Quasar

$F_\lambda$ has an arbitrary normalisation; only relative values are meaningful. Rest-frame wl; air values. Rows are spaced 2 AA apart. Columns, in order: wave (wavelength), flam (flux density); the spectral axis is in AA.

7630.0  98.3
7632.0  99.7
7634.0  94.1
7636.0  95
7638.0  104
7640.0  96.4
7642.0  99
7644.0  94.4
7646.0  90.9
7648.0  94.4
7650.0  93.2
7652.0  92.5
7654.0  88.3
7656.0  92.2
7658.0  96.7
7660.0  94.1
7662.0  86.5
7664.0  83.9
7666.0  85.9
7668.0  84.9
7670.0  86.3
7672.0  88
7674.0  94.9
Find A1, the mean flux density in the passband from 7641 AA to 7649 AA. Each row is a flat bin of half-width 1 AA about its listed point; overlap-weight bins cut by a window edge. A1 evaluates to 94.7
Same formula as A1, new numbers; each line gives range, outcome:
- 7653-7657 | 90.2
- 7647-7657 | 92.1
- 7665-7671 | 85.7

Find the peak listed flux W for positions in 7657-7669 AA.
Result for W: 96.7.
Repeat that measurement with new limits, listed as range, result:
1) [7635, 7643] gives 104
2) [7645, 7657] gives 94.4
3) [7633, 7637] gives 95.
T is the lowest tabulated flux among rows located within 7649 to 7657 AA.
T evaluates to 88.3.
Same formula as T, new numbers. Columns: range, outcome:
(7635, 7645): 94.4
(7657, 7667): 83.9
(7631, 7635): 94.1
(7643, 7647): 90.9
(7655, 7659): 92.2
